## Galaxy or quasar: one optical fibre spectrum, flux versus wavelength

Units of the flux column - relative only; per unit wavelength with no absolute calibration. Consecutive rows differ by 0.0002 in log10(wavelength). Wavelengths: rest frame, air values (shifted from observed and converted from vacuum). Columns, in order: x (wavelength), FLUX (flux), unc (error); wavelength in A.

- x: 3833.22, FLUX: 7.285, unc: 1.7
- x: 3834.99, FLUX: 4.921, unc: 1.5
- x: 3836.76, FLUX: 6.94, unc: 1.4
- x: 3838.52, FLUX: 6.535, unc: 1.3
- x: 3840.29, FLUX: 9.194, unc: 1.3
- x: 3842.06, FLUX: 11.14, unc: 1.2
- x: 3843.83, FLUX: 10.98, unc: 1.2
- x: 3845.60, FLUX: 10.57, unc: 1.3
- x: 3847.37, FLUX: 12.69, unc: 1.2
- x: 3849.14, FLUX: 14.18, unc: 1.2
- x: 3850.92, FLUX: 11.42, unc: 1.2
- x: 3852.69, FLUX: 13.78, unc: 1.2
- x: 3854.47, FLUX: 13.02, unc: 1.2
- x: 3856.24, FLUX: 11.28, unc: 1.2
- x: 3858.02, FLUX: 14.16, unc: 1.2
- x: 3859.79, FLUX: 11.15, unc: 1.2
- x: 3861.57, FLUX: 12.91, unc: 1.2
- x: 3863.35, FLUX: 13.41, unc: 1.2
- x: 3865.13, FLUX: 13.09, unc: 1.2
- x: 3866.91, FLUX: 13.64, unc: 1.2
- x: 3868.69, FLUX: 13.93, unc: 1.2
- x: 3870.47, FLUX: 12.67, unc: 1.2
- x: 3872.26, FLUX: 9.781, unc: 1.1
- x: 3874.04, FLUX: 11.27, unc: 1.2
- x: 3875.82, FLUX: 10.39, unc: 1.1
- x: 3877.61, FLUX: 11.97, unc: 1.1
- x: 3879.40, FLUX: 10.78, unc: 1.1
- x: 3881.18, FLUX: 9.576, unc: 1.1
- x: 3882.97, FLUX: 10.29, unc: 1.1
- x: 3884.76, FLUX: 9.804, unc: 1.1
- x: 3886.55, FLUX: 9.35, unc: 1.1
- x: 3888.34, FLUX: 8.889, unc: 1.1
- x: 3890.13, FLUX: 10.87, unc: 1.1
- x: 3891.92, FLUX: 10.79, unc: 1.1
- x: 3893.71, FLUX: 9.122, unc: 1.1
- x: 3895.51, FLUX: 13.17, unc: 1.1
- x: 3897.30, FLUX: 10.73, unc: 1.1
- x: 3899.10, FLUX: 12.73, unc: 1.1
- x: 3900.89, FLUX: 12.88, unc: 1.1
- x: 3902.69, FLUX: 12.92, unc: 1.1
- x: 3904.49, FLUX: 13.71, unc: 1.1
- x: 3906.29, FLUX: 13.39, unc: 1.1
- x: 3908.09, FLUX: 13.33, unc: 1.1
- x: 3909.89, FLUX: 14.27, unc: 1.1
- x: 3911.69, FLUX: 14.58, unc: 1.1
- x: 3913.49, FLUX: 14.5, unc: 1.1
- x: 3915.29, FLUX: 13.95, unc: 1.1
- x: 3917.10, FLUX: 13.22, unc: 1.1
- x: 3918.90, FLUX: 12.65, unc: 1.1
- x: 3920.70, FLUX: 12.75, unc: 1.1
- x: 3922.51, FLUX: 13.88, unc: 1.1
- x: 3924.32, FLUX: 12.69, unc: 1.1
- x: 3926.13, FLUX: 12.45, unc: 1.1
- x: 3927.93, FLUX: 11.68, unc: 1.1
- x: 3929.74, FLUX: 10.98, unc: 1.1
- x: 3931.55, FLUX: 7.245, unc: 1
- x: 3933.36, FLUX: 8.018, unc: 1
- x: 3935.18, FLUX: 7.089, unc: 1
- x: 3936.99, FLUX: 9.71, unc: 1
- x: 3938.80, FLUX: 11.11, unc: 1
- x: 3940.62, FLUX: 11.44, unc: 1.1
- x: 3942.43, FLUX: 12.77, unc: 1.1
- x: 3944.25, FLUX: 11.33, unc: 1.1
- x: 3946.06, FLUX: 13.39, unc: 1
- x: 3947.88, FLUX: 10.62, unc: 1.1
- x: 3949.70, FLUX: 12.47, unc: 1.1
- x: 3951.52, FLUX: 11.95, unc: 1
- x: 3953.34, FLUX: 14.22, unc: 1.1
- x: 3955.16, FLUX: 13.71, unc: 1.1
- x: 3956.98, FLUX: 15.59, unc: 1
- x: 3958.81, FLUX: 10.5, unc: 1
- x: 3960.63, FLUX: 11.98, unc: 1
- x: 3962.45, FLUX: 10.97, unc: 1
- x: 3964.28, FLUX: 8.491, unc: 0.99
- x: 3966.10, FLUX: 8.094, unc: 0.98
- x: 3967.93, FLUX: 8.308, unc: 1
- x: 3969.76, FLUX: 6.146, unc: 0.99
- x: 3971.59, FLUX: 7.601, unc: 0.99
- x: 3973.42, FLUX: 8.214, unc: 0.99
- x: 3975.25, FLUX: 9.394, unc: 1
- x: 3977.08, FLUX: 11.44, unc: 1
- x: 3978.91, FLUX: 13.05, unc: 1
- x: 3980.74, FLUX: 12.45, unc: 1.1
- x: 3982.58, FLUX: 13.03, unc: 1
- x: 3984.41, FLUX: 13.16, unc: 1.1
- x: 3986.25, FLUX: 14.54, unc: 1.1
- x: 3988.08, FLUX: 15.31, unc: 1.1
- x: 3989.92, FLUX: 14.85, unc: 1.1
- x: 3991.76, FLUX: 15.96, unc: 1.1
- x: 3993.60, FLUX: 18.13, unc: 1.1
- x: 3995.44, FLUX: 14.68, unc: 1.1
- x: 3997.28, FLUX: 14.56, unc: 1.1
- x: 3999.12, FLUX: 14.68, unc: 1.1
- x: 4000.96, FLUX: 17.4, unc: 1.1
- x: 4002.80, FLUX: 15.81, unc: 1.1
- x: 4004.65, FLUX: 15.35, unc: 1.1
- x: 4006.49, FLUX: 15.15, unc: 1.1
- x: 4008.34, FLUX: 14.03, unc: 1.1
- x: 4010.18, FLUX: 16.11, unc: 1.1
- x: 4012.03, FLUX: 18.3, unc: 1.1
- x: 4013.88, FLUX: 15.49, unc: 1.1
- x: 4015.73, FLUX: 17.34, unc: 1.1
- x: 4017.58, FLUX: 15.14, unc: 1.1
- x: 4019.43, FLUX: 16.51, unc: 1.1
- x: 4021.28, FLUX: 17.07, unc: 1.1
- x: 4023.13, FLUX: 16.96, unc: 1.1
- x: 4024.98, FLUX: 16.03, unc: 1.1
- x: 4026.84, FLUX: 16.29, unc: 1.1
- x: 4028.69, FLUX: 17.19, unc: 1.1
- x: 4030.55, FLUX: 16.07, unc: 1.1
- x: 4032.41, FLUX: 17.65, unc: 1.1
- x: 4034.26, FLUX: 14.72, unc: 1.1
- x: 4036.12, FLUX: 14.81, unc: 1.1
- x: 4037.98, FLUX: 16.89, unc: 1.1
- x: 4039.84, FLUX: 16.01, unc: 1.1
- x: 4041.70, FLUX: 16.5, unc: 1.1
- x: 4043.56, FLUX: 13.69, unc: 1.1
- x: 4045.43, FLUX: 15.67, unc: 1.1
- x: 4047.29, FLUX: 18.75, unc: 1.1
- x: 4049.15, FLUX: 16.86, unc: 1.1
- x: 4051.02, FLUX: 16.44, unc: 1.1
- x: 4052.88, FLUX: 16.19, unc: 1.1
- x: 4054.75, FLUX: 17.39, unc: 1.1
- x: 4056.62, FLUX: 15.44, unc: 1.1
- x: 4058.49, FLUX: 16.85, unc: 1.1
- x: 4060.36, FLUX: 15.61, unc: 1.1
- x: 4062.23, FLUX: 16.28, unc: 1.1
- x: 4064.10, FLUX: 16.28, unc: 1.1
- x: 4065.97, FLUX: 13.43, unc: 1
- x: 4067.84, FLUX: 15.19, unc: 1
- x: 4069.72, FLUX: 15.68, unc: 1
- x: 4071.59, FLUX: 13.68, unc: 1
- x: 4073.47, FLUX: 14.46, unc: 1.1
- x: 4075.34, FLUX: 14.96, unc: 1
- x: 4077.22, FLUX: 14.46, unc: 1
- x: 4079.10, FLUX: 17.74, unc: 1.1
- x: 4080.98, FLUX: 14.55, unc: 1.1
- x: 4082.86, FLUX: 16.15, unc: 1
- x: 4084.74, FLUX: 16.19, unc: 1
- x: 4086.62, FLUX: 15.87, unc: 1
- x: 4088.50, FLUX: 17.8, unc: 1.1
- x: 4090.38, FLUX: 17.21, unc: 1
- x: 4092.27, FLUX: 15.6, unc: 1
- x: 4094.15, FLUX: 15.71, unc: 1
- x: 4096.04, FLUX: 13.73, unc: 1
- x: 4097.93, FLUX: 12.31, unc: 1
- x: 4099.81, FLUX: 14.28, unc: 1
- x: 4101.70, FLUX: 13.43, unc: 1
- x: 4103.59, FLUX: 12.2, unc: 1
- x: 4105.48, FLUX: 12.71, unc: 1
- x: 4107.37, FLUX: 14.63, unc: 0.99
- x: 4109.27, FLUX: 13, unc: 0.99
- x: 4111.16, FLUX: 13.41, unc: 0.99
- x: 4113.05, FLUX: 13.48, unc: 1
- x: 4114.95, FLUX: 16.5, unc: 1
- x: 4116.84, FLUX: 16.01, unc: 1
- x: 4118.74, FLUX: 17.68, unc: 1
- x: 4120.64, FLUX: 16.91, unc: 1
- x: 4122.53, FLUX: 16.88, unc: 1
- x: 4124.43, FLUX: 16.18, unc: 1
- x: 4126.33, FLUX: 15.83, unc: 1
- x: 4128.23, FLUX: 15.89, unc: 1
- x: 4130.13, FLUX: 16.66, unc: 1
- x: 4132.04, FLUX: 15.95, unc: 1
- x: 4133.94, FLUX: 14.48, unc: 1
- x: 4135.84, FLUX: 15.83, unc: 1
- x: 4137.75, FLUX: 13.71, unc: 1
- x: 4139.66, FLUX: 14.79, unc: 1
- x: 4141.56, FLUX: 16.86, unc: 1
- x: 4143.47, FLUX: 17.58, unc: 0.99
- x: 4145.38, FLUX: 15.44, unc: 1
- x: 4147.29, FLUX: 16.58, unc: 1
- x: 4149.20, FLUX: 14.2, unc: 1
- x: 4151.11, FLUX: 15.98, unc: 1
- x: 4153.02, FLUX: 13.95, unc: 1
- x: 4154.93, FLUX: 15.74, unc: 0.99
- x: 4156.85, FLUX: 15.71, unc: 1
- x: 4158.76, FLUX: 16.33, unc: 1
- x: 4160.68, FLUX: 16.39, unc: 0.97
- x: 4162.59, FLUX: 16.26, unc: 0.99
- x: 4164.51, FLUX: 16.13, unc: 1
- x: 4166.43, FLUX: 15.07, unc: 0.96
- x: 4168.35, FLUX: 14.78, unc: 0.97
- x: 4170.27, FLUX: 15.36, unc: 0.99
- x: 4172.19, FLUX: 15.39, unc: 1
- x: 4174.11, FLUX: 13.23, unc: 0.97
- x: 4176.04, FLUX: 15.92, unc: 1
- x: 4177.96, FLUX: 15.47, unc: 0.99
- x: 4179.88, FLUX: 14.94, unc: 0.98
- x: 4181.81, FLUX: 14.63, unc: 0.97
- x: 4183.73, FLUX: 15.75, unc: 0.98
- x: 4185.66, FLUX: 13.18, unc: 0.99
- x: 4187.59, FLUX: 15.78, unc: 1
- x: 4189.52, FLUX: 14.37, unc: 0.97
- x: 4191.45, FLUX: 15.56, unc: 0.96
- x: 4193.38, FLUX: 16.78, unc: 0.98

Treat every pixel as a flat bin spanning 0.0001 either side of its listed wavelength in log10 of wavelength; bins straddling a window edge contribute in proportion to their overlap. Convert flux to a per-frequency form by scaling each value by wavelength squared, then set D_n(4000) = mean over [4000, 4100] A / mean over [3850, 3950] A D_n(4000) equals 1.45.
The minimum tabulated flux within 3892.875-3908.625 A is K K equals 9.122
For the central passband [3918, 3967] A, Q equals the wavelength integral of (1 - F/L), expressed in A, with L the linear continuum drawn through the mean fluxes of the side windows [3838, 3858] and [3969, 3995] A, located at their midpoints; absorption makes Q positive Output 3.18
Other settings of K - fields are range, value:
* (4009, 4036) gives 14.72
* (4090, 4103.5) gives 12.31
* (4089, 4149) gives 12.2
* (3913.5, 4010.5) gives 6.146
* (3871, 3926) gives 8.889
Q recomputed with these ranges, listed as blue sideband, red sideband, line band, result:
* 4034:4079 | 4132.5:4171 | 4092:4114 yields 2.81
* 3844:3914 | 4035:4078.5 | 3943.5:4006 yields 6.52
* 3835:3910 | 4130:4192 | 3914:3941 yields 2.02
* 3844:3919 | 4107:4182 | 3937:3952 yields 1.39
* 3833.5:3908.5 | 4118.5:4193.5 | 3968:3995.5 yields 1.40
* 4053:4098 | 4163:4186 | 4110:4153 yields -1.17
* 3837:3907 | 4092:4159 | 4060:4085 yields -1.56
